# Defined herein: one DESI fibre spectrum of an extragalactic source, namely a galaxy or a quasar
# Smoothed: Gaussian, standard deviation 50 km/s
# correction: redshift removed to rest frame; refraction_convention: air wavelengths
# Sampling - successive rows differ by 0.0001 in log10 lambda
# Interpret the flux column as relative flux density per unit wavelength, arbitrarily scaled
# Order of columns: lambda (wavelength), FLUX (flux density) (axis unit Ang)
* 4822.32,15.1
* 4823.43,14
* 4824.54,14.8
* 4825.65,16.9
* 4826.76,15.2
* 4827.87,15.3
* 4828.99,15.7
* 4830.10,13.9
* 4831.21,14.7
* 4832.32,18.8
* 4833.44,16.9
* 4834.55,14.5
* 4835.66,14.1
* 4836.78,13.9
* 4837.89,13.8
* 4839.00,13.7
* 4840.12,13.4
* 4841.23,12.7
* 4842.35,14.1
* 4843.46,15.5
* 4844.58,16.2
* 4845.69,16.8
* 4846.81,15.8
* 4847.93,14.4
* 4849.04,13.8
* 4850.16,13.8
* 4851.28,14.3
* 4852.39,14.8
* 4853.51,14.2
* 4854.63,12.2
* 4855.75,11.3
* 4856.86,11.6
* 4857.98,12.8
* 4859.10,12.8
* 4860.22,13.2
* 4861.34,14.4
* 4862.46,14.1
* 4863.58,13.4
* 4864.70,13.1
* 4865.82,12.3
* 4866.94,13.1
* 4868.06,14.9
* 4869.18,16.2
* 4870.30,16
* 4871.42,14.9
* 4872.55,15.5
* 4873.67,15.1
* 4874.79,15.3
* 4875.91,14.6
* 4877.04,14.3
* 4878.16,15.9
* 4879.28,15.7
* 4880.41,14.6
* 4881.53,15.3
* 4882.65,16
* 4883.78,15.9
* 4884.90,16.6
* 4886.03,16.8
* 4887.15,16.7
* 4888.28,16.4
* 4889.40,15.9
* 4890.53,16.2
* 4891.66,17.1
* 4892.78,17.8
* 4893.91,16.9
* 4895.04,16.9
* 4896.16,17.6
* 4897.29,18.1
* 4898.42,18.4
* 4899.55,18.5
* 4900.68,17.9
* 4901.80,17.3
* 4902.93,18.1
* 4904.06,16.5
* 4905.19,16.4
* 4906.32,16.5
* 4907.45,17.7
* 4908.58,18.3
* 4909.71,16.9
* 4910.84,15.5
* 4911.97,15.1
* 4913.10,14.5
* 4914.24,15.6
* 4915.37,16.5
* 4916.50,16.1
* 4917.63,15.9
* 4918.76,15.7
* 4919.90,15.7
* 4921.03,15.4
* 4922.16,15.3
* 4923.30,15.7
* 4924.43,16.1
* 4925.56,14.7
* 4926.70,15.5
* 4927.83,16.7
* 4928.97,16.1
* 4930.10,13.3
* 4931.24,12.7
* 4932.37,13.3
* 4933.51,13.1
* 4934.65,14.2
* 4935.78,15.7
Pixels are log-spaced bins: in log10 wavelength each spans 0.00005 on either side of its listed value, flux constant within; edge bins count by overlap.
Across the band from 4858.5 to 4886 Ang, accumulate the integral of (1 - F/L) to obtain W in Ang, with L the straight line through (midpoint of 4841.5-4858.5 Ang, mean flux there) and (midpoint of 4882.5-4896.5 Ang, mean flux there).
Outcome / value 1.4 Ang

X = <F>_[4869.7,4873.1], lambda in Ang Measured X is 15.5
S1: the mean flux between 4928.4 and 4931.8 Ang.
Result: 14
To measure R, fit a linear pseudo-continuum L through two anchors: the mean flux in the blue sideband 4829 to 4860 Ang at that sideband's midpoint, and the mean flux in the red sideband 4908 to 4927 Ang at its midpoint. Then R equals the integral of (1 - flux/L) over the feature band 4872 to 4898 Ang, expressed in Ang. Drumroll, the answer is -1.8 Ang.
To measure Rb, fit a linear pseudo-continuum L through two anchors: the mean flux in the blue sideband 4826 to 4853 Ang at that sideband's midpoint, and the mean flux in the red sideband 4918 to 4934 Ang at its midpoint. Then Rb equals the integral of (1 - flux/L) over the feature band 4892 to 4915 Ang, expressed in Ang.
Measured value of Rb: -3.2 Ang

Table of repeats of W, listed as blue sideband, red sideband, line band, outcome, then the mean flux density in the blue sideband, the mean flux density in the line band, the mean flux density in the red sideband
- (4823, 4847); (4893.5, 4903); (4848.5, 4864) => 2.5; 15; 13.3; 17.7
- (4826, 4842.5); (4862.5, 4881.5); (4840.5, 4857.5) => 0.7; 14.8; 14.1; 14.7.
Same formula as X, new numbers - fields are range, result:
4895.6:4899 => 18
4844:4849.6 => 15.4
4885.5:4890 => 16.5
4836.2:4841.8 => 13.5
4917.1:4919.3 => 15.8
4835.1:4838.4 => 13.9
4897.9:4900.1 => 18.4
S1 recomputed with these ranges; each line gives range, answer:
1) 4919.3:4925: 15.6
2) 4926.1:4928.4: 16.1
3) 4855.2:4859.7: 12.1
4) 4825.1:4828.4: 15.8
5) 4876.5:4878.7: 15.1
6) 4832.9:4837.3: 14.8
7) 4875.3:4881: 15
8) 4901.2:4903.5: 17.8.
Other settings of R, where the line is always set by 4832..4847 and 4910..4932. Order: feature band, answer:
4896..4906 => -1.54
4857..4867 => 1.24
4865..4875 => 0.23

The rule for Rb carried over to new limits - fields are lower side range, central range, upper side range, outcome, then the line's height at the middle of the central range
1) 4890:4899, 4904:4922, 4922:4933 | -0.1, 16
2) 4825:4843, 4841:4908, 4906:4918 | 1.0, 15.6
